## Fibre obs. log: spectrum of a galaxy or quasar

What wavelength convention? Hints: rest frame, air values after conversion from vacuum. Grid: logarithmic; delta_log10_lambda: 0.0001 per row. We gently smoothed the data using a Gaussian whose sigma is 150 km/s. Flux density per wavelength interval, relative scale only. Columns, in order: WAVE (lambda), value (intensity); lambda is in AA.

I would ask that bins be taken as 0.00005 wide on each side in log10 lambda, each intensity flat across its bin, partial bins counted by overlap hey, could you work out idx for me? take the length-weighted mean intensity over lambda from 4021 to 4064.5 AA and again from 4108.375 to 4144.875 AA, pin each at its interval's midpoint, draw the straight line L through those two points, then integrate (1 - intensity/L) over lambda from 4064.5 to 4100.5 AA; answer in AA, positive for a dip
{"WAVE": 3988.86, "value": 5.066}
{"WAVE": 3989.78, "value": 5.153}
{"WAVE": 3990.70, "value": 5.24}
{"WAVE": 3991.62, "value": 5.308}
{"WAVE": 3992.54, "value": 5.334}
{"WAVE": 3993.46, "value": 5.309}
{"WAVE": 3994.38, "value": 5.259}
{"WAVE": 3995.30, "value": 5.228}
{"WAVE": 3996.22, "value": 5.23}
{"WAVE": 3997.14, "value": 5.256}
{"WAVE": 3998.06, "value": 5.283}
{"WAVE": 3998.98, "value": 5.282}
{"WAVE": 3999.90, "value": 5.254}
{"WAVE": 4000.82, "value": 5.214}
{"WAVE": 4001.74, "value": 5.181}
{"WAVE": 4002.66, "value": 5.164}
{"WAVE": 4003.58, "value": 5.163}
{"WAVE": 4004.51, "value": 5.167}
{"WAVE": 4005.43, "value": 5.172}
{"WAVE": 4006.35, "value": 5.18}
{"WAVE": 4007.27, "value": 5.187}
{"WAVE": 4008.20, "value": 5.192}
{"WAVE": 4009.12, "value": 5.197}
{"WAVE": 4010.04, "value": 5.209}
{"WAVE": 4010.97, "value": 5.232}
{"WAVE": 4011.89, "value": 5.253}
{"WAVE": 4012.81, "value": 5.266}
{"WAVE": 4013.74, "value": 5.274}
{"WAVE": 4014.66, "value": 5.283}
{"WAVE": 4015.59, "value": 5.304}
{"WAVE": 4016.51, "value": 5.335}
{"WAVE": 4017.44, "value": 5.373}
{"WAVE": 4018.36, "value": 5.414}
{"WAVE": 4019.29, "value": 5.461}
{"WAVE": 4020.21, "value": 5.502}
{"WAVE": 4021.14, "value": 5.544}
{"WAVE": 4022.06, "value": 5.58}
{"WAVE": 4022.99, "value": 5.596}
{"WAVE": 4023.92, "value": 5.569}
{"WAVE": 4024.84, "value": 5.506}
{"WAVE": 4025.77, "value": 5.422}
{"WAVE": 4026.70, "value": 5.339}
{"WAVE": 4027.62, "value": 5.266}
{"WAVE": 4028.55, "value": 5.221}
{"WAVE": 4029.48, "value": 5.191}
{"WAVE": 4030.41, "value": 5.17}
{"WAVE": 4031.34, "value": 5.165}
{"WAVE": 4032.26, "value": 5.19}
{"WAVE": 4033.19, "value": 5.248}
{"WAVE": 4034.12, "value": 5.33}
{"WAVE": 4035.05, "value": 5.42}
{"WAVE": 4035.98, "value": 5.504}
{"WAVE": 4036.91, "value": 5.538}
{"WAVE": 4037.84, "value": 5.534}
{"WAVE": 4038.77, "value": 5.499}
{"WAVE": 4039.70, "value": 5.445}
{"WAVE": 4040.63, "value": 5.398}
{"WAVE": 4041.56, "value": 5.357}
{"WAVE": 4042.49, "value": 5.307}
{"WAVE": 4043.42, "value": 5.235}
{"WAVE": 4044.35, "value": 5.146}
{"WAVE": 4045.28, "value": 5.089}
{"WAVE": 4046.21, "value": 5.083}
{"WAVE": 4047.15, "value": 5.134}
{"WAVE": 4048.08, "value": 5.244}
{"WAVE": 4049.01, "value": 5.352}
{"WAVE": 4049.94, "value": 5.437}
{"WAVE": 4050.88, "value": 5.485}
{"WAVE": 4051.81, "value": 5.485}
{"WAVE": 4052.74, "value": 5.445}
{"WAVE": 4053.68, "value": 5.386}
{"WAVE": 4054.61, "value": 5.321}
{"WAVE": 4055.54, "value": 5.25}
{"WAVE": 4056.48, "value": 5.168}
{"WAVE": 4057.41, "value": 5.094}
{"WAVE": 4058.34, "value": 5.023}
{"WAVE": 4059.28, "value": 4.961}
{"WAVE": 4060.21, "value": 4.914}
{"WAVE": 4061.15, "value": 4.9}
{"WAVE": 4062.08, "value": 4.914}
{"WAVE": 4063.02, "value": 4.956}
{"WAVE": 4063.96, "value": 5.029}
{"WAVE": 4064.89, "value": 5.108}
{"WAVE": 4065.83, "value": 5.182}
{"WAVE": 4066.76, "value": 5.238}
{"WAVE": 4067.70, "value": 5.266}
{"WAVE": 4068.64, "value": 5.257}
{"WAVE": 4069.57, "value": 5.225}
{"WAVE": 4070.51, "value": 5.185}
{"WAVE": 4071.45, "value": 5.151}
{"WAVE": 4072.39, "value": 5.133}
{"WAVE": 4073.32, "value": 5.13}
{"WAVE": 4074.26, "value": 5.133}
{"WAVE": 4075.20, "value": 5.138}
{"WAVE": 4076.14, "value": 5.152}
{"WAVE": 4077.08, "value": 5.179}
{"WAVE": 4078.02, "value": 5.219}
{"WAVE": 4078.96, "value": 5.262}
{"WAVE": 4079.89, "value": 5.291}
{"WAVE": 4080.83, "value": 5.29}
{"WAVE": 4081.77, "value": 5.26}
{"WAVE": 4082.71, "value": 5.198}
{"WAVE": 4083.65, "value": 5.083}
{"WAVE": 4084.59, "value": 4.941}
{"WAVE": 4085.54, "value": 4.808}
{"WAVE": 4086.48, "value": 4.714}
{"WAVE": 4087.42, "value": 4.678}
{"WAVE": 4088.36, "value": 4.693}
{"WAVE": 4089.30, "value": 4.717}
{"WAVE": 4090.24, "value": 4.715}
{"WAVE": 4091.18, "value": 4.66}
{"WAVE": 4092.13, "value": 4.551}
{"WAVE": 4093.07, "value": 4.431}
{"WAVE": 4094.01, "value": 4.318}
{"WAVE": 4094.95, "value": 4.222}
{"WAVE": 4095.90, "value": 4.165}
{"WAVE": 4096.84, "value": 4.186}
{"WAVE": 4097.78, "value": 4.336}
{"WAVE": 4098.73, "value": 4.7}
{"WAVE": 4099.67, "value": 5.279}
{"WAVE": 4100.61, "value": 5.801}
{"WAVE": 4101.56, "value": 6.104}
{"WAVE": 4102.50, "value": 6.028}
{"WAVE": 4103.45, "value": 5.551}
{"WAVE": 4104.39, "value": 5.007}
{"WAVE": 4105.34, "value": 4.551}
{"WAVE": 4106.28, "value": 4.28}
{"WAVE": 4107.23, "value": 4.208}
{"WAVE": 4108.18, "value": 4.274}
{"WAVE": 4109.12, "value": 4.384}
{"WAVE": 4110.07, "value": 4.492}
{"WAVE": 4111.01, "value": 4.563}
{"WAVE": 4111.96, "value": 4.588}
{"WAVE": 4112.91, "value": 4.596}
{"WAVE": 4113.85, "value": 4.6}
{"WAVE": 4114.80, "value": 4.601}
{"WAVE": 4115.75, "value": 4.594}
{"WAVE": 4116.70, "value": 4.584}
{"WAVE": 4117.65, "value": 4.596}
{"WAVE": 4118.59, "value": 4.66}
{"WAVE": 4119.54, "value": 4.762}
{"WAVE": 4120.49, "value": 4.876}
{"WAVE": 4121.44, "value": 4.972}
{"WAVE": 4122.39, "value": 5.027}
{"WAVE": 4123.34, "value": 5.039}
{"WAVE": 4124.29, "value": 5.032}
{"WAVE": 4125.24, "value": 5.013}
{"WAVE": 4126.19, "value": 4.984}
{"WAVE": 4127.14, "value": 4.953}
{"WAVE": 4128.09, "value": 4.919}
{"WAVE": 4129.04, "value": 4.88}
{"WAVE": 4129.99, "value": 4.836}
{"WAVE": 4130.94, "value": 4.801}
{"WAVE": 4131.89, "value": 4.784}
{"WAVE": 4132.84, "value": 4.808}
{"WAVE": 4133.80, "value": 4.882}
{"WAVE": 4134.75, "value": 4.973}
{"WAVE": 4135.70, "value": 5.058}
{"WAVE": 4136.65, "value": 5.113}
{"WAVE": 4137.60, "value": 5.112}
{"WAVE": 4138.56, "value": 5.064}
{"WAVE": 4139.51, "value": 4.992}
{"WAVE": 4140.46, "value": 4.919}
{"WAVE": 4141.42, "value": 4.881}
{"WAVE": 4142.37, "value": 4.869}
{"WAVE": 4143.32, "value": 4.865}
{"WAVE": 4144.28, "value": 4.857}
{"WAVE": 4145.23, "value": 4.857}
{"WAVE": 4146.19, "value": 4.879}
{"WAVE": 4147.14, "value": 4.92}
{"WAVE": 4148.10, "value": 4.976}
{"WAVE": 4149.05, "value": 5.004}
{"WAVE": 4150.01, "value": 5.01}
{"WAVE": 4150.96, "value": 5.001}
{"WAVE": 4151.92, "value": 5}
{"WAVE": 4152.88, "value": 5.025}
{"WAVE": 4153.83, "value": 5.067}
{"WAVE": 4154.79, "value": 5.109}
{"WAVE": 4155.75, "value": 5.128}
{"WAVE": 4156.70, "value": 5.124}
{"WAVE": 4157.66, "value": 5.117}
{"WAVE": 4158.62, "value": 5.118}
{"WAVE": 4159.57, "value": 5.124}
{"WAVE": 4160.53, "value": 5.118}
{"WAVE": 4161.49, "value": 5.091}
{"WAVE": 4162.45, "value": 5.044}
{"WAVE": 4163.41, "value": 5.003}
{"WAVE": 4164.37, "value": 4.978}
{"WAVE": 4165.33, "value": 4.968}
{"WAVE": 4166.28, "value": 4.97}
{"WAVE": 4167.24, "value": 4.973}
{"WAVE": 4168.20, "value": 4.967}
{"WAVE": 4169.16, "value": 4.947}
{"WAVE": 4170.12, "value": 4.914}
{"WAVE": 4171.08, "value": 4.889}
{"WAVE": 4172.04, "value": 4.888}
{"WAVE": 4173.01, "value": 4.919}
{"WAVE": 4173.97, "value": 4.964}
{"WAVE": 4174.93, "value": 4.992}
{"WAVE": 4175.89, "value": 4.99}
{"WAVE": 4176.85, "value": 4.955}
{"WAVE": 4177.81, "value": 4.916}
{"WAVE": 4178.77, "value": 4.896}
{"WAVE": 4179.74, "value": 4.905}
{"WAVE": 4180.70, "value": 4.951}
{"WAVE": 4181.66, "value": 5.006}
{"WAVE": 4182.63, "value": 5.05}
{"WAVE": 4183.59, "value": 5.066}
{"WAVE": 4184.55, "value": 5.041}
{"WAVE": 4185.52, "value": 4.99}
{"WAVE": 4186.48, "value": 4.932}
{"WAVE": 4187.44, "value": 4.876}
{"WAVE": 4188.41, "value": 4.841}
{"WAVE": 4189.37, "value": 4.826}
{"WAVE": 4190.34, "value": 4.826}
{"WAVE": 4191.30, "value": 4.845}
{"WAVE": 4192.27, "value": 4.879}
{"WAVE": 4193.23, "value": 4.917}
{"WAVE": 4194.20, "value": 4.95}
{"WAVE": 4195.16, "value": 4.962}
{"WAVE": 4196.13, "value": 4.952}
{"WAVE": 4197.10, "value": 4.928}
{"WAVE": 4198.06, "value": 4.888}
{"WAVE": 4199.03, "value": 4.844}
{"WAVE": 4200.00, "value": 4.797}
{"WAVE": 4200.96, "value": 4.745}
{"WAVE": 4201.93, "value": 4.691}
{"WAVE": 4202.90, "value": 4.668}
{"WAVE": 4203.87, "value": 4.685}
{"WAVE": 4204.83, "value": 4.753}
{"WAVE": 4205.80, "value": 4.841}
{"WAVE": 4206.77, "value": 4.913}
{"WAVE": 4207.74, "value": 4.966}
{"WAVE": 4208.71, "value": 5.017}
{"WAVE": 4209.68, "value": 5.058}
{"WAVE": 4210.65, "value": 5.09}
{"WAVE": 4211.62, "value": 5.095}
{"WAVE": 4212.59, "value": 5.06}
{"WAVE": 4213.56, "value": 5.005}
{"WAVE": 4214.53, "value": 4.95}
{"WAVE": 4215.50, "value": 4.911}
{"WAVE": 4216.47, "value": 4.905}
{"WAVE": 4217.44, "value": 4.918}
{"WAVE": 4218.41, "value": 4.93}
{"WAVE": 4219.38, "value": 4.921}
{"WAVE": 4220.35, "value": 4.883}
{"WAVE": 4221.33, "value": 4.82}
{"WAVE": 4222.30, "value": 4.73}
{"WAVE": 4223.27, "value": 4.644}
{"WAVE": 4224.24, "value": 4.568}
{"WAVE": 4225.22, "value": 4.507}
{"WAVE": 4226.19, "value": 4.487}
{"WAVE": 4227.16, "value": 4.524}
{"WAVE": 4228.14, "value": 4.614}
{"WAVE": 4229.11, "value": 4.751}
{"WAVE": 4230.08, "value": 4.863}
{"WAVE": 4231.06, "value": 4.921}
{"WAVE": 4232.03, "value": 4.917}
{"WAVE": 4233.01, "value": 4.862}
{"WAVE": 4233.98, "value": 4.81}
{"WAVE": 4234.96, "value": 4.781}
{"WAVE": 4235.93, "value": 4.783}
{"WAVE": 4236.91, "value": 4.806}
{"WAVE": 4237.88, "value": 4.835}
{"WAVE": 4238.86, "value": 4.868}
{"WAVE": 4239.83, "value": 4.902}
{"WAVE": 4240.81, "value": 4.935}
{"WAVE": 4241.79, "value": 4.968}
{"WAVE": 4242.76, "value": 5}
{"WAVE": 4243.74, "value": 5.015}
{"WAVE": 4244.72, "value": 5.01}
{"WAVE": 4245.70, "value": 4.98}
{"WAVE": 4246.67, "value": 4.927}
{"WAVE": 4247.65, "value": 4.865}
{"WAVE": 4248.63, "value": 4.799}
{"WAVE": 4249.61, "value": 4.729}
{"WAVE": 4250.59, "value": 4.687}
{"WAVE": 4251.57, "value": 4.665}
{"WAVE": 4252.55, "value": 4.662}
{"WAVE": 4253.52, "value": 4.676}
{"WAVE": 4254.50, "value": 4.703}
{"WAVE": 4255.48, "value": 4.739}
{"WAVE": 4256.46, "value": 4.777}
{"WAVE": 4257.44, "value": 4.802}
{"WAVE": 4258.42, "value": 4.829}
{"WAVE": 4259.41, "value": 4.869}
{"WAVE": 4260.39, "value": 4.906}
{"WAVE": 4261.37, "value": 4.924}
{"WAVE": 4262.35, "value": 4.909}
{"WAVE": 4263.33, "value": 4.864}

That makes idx 1.0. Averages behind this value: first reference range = 5.28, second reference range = 4.83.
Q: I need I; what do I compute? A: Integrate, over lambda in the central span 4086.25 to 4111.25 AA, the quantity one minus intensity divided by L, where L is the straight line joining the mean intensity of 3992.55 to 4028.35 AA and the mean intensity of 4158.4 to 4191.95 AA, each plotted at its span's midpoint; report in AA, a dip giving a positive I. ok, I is 1.9 AA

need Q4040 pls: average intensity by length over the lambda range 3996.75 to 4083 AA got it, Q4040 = 5.26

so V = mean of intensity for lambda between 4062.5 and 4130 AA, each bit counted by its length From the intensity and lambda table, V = 4.9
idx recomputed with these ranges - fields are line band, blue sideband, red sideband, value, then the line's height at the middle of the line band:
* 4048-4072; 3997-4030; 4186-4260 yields 0.06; 5.2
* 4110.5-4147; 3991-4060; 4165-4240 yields 1.44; 5.05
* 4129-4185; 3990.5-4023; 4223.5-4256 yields -0.10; 4.97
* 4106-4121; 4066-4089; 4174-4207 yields 1.47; 5.04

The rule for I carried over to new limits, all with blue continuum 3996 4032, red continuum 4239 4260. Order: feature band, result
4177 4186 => 0.0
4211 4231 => 0.3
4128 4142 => 0.3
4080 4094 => 0.9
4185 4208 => 0.4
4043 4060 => 0.0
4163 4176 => 0.1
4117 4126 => 0.4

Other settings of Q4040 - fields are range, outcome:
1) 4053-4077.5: 5.13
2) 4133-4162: 5.01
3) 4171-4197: 4.93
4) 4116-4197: 4.95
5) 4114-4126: 4.81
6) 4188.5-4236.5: 4.84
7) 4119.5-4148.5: 4.93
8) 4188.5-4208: 4.84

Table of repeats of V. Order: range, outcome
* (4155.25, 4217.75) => 4.95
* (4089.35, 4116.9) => 4.7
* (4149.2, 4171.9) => 5.03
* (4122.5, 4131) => 4.95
